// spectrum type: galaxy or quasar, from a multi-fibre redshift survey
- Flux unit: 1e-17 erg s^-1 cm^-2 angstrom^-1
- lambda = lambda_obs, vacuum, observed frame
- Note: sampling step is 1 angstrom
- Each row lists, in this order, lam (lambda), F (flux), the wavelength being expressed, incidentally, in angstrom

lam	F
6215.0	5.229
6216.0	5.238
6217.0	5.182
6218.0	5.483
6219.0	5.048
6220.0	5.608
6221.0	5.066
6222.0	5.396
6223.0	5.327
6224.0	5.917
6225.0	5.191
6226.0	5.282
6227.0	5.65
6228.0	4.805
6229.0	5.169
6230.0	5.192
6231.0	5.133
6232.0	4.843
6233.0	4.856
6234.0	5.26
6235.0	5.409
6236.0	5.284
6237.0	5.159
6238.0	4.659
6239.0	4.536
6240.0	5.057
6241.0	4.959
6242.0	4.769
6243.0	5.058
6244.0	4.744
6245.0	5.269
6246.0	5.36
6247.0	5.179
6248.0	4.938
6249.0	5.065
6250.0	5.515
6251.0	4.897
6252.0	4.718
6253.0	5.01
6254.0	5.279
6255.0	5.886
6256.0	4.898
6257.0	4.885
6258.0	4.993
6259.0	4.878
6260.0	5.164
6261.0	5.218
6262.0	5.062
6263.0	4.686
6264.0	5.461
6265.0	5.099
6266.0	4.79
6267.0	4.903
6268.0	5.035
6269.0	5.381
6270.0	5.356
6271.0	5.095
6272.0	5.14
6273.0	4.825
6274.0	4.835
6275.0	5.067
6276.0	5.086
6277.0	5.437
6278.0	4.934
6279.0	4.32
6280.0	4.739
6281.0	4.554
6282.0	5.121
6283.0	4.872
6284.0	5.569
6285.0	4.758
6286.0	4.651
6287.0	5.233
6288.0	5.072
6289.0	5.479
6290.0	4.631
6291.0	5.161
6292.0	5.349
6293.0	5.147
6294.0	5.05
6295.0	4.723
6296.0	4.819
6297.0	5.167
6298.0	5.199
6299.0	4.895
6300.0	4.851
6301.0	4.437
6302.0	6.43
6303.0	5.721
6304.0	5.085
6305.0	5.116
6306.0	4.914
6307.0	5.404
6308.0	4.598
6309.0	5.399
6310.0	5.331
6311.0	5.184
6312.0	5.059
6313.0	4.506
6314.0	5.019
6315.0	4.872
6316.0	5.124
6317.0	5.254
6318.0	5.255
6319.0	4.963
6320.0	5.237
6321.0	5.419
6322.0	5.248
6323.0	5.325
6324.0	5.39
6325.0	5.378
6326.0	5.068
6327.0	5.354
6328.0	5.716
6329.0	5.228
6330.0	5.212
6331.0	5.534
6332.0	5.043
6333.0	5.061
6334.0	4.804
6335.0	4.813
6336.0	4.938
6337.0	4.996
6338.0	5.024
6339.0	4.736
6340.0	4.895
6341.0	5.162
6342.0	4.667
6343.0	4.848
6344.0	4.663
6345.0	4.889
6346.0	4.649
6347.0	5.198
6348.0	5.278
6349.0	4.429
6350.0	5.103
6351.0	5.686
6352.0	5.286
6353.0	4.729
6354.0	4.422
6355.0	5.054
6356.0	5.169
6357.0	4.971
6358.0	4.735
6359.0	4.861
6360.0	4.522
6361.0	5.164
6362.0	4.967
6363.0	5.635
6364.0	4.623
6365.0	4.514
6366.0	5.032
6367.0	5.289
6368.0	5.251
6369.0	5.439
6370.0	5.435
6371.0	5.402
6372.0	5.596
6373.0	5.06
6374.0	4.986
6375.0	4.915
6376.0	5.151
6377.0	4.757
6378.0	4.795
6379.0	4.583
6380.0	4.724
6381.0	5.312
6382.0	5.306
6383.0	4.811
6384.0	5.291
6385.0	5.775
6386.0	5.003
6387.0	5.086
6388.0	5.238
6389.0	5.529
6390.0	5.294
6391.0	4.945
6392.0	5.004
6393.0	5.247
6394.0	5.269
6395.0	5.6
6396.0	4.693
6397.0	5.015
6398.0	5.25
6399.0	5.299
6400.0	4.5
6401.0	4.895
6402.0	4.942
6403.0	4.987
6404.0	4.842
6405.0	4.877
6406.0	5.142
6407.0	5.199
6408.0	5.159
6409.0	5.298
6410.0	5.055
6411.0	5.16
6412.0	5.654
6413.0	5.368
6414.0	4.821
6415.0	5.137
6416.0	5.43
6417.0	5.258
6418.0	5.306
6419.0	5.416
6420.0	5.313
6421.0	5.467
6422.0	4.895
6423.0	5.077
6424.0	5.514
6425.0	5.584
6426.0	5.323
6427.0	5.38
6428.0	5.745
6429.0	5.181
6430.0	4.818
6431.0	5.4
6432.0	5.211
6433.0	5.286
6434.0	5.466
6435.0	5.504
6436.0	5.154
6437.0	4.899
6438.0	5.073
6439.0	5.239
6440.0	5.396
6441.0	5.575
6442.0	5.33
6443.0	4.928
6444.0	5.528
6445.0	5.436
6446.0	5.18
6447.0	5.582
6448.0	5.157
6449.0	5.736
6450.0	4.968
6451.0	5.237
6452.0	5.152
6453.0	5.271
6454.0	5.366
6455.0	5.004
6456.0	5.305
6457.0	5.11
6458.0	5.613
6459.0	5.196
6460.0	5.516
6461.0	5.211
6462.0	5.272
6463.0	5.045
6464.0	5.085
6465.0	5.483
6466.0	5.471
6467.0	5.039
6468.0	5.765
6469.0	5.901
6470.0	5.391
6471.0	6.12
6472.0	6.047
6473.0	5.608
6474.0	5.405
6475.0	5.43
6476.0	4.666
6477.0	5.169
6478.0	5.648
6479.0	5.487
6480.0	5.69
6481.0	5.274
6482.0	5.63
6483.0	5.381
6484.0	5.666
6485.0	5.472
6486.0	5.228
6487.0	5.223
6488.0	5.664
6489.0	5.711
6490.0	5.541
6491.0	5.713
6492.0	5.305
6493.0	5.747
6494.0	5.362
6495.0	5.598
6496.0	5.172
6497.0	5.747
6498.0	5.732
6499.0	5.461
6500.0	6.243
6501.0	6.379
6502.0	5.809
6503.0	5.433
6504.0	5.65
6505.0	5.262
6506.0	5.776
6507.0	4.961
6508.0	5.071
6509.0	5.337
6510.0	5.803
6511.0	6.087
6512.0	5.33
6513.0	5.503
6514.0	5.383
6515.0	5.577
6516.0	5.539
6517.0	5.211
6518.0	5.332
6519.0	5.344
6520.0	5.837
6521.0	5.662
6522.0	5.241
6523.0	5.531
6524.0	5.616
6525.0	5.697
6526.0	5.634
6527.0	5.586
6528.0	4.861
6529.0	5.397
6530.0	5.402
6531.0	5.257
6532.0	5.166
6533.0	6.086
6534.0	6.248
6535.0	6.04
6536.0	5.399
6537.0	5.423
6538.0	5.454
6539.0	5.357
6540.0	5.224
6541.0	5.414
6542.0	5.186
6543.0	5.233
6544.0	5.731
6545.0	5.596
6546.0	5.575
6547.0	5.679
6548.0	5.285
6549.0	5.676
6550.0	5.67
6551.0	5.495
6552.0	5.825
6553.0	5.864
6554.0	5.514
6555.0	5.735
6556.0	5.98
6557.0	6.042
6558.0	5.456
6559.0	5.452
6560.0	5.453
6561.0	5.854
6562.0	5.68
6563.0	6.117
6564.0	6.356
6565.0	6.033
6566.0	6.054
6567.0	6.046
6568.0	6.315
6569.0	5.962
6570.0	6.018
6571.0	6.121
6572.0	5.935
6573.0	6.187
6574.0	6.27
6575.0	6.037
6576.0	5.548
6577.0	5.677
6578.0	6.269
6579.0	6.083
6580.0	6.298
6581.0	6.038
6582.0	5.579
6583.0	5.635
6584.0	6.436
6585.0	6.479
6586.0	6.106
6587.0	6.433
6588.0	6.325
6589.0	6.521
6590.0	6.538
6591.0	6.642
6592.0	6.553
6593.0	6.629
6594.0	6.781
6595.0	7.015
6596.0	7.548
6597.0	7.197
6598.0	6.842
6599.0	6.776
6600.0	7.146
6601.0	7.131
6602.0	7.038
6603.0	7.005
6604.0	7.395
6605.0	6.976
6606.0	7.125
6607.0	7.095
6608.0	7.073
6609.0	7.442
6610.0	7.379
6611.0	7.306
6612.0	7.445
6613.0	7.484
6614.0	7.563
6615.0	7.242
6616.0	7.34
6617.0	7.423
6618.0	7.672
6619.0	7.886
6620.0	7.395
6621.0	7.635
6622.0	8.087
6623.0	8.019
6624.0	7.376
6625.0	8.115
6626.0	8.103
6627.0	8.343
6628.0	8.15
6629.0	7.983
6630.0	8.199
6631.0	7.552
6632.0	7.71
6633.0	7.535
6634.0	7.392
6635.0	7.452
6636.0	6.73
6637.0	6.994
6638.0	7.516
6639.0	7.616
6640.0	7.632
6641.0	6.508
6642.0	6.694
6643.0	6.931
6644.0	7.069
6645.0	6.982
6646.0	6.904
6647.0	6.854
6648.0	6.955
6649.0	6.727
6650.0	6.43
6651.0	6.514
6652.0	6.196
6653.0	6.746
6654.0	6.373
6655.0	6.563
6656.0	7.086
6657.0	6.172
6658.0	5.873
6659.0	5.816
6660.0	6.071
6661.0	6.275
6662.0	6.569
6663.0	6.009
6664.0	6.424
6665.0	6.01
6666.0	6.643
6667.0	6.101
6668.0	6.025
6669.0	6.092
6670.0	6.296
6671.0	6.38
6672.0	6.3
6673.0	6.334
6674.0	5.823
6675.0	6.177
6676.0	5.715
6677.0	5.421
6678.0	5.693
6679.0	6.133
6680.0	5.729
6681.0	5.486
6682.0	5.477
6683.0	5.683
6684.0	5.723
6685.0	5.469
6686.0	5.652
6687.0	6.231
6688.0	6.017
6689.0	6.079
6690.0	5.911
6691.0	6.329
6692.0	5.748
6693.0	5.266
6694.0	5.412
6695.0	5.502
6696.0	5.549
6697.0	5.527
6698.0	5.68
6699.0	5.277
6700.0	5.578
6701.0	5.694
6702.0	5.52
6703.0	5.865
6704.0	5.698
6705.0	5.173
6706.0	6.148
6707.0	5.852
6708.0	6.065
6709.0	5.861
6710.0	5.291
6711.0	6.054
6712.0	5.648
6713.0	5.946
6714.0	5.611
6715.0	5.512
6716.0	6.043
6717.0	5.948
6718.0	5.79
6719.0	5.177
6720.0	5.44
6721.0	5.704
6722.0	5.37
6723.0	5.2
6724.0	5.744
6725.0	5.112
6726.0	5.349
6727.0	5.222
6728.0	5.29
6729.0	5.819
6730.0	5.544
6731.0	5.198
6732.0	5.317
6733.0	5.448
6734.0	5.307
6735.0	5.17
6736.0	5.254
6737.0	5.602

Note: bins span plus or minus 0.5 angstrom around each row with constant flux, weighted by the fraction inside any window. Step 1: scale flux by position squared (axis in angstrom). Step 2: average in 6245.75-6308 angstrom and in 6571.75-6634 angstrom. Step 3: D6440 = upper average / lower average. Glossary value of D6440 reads 1.53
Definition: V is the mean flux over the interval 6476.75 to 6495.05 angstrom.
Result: 5.5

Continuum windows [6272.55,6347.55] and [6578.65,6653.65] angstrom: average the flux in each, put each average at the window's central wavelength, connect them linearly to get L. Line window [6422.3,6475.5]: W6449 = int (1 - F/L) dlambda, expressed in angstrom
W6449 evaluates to 5.6 angstrom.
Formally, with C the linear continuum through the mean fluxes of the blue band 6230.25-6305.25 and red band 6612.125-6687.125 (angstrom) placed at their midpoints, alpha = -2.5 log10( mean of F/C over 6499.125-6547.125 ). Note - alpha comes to 0.124 mag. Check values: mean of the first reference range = 5.06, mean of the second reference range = 6.77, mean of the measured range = 5.53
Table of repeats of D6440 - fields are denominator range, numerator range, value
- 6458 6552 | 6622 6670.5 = 1.31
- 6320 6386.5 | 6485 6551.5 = 1.15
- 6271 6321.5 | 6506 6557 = 1.18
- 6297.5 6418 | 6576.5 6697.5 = 1.43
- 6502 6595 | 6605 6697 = 1.20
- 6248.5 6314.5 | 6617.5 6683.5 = 1.50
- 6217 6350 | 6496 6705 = 1.35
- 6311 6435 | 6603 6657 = 1.54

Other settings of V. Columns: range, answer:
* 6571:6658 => 6.96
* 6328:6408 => 5.05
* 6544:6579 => 5.85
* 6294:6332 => 5.17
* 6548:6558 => 5.72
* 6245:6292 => 5.05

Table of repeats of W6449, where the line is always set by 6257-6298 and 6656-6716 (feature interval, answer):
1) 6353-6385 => 1.11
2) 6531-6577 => -1.22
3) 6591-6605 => -3.21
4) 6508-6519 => 0.06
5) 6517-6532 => 0.26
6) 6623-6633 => -3.79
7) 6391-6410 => 0.77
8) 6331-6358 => 1.10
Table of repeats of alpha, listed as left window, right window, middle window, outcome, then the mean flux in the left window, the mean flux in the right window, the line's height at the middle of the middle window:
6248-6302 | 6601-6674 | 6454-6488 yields 0.132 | 5.04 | 7.02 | 6.11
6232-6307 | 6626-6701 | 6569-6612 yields -0.072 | 5.06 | 6.41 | 6.16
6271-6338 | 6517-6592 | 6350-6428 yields 0.041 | 5.09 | 5.79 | 5.33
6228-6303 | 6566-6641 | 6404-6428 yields 0.127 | 5.05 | 6.97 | 5.91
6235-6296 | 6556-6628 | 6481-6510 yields 0.125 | 5.03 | 6.72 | 6.22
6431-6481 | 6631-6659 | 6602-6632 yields -0.139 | 5.35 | 6.89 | 6.66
